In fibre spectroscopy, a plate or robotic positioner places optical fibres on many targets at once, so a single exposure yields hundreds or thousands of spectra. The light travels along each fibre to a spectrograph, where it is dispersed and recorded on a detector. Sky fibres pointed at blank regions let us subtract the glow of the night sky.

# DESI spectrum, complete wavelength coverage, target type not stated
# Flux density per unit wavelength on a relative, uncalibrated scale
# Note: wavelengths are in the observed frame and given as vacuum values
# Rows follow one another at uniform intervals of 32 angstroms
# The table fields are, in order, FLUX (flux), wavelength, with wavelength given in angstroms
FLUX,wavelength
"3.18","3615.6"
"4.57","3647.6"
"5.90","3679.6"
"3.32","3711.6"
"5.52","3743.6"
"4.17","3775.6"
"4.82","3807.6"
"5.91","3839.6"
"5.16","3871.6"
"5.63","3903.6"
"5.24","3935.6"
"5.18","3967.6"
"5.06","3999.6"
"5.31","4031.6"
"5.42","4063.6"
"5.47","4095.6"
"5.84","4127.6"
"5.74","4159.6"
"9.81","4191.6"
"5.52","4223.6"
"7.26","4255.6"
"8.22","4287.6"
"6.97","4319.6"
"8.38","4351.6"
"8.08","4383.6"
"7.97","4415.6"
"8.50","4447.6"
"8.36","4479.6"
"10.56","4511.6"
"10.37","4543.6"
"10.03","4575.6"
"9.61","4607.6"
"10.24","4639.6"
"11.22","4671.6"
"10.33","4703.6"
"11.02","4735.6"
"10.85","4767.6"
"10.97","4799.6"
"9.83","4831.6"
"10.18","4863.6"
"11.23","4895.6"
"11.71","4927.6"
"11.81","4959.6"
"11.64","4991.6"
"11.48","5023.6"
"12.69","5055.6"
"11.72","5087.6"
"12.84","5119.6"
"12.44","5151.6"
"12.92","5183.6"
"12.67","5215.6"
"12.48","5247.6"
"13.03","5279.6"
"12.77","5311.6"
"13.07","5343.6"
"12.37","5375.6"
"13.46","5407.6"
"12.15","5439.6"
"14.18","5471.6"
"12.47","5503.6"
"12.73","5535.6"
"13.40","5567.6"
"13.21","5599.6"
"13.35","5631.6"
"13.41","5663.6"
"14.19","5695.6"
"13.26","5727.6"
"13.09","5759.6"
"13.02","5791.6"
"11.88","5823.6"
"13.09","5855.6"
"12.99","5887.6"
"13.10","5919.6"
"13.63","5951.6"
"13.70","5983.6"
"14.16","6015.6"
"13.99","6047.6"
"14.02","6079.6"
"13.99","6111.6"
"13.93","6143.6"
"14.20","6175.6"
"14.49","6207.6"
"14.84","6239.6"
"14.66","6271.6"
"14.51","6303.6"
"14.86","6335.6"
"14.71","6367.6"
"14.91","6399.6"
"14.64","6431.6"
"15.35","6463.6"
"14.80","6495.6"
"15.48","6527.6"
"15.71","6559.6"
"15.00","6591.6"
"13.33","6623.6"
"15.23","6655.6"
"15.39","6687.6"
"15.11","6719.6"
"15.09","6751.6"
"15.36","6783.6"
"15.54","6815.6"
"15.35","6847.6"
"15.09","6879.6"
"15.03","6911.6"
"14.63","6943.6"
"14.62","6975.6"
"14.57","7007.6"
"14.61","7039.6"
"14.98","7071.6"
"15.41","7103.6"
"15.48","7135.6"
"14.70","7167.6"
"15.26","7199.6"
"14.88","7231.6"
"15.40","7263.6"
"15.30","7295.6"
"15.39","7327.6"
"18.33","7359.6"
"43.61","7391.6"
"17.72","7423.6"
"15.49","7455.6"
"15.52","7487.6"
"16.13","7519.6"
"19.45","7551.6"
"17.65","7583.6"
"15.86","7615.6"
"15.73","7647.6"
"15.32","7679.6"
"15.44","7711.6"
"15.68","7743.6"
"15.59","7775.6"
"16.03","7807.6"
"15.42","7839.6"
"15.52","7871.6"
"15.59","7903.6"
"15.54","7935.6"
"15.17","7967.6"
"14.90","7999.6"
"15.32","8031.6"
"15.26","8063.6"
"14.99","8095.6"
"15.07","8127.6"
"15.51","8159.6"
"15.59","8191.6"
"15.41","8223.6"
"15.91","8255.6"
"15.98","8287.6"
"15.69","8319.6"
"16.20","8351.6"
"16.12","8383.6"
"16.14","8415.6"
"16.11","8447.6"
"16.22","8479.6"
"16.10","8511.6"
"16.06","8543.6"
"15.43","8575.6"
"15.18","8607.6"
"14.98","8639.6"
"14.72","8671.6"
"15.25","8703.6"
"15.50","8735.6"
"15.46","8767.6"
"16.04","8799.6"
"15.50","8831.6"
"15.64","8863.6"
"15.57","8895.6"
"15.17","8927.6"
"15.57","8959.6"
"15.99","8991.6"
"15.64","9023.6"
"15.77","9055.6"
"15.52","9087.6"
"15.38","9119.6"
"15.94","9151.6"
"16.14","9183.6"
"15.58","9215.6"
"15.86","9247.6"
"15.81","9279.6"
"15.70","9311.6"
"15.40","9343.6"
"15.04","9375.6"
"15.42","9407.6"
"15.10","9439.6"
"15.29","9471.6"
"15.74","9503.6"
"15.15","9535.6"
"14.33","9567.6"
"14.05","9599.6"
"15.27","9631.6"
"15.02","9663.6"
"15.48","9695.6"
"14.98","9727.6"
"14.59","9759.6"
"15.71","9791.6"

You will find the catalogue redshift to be 0.125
